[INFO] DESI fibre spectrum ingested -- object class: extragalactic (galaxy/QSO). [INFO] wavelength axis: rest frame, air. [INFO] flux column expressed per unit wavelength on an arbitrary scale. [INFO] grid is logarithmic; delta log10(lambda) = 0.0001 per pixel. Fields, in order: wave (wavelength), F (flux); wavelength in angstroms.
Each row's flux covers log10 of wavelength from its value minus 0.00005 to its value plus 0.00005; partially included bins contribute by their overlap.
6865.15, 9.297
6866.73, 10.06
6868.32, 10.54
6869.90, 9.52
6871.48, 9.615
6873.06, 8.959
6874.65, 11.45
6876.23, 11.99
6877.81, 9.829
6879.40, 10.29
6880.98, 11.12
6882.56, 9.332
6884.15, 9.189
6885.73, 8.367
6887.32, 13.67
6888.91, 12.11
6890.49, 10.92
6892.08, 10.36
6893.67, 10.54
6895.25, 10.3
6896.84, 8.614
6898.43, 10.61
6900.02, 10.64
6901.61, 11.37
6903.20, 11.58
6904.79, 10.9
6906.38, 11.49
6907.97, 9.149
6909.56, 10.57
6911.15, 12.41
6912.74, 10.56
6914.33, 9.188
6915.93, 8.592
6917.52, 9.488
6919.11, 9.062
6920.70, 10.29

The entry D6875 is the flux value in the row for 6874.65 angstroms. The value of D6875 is 11.45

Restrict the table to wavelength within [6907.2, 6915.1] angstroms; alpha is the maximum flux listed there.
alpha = 12.41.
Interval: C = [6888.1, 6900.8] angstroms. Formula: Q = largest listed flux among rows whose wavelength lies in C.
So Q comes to 12.11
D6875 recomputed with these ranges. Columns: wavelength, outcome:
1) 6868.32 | 10.54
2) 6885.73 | 8.367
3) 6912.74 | 10.56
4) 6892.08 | 10.36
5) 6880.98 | 11.12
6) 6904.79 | 10.9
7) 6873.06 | 8.959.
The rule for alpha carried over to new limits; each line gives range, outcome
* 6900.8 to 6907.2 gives 11.58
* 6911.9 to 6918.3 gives 10.56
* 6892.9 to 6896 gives 10.54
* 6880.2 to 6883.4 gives 11.12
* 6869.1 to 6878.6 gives 11.99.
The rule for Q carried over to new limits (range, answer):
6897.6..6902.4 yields 11.37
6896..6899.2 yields 10.61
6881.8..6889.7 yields 13.67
